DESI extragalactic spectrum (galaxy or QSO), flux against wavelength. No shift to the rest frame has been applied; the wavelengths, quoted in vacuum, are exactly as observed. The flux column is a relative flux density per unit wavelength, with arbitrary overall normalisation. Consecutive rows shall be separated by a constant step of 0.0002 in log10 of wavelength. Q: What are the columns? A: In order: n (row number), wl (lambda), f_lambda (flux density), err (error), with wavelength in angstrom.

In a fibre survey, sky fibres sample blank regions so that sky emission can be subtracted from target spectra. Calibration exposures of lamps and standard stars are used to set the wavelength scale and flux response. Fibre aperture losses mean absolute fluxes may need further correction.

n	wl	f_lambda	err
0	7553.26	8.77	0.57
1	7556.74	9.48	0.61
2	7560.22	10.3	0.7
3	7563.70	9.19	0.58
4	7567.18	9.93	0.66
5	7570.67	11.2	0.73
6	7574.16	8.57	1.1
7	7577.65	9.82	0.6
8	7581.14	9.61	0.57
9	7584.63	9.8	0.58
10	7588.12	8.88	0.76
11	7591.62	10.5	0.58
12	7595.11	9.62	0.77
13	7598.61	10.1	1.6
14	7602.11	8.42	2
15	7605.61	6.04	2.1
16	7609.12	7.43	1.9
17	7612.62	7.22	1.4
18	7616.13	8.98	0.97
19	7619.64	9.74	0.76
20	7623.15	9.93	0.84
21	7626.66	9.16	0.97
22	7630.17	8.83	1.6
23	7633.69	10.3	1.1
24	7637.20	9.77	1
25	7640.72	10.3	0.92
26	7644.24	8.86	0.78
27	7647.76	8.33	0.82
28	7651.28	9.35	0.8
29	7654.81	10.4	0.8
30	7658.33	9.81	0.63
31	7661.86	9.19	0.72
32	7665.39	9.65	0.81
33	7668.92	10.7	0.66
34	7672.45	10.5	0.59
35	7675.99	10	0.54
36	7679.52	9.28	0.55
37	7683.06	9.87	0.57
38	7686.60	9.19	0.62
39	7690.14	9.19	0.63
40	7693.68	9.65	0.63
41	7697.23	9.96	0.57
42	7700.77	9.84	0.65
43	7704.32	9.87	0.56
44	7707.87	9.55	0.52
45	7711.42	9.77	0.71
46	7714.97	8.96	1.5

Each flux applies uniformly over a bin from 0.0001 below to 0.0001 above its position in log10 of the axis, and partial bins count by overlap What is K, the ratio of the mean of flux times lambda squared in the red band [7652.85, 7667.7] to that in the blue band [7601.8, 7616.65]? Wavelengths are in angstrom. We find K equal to 1.3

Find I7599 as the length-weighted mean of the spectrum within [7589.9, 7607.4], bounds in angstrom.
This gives 8.93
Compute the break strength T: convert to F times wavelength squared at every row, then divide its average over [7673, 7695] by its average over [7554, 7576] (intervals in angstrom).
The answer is 1.02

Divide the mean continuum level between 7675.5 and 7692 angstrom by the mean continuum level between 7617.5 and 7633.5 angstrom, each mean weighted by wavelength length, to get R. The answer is 1.0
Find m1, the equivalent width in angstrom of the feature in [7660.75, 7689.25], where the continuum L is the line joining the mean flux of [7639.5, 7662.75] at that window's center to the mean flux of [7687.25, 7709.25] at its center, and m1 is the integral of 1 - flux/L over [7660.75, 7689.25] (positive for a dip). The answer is -0.7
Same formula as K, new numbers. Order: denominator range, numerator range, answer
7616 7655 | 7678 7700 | 1.02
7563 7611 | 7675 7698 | 1.07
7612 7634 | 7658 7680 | 1.09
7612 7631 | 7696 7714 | 1.10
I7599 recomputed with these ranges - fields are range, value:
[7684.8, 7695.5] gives 9.34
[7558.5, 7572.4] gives 10.2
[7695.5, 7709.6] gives 9.81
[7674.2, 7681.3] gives 9.64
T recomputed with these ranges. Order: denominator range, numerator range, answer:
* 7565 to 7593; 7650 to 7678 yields 1.04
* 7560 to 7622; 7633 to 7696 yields 1.08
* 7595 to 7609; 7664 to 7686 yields 1.23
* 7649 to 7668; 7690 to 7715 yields 1.01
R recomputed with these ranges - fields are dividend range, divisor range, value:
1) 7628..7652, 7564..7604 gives 0.97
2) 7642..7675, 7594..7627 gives 1.12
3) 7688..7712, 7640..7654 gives 1.05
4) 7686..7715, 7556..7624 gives 1.04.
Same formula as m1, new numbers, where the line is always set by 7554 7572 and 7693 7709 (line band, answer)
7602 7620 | 3.8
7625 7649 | 1.1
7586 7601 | 0.3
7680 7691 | 0.4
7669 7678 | -0.5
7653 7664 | 0.0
